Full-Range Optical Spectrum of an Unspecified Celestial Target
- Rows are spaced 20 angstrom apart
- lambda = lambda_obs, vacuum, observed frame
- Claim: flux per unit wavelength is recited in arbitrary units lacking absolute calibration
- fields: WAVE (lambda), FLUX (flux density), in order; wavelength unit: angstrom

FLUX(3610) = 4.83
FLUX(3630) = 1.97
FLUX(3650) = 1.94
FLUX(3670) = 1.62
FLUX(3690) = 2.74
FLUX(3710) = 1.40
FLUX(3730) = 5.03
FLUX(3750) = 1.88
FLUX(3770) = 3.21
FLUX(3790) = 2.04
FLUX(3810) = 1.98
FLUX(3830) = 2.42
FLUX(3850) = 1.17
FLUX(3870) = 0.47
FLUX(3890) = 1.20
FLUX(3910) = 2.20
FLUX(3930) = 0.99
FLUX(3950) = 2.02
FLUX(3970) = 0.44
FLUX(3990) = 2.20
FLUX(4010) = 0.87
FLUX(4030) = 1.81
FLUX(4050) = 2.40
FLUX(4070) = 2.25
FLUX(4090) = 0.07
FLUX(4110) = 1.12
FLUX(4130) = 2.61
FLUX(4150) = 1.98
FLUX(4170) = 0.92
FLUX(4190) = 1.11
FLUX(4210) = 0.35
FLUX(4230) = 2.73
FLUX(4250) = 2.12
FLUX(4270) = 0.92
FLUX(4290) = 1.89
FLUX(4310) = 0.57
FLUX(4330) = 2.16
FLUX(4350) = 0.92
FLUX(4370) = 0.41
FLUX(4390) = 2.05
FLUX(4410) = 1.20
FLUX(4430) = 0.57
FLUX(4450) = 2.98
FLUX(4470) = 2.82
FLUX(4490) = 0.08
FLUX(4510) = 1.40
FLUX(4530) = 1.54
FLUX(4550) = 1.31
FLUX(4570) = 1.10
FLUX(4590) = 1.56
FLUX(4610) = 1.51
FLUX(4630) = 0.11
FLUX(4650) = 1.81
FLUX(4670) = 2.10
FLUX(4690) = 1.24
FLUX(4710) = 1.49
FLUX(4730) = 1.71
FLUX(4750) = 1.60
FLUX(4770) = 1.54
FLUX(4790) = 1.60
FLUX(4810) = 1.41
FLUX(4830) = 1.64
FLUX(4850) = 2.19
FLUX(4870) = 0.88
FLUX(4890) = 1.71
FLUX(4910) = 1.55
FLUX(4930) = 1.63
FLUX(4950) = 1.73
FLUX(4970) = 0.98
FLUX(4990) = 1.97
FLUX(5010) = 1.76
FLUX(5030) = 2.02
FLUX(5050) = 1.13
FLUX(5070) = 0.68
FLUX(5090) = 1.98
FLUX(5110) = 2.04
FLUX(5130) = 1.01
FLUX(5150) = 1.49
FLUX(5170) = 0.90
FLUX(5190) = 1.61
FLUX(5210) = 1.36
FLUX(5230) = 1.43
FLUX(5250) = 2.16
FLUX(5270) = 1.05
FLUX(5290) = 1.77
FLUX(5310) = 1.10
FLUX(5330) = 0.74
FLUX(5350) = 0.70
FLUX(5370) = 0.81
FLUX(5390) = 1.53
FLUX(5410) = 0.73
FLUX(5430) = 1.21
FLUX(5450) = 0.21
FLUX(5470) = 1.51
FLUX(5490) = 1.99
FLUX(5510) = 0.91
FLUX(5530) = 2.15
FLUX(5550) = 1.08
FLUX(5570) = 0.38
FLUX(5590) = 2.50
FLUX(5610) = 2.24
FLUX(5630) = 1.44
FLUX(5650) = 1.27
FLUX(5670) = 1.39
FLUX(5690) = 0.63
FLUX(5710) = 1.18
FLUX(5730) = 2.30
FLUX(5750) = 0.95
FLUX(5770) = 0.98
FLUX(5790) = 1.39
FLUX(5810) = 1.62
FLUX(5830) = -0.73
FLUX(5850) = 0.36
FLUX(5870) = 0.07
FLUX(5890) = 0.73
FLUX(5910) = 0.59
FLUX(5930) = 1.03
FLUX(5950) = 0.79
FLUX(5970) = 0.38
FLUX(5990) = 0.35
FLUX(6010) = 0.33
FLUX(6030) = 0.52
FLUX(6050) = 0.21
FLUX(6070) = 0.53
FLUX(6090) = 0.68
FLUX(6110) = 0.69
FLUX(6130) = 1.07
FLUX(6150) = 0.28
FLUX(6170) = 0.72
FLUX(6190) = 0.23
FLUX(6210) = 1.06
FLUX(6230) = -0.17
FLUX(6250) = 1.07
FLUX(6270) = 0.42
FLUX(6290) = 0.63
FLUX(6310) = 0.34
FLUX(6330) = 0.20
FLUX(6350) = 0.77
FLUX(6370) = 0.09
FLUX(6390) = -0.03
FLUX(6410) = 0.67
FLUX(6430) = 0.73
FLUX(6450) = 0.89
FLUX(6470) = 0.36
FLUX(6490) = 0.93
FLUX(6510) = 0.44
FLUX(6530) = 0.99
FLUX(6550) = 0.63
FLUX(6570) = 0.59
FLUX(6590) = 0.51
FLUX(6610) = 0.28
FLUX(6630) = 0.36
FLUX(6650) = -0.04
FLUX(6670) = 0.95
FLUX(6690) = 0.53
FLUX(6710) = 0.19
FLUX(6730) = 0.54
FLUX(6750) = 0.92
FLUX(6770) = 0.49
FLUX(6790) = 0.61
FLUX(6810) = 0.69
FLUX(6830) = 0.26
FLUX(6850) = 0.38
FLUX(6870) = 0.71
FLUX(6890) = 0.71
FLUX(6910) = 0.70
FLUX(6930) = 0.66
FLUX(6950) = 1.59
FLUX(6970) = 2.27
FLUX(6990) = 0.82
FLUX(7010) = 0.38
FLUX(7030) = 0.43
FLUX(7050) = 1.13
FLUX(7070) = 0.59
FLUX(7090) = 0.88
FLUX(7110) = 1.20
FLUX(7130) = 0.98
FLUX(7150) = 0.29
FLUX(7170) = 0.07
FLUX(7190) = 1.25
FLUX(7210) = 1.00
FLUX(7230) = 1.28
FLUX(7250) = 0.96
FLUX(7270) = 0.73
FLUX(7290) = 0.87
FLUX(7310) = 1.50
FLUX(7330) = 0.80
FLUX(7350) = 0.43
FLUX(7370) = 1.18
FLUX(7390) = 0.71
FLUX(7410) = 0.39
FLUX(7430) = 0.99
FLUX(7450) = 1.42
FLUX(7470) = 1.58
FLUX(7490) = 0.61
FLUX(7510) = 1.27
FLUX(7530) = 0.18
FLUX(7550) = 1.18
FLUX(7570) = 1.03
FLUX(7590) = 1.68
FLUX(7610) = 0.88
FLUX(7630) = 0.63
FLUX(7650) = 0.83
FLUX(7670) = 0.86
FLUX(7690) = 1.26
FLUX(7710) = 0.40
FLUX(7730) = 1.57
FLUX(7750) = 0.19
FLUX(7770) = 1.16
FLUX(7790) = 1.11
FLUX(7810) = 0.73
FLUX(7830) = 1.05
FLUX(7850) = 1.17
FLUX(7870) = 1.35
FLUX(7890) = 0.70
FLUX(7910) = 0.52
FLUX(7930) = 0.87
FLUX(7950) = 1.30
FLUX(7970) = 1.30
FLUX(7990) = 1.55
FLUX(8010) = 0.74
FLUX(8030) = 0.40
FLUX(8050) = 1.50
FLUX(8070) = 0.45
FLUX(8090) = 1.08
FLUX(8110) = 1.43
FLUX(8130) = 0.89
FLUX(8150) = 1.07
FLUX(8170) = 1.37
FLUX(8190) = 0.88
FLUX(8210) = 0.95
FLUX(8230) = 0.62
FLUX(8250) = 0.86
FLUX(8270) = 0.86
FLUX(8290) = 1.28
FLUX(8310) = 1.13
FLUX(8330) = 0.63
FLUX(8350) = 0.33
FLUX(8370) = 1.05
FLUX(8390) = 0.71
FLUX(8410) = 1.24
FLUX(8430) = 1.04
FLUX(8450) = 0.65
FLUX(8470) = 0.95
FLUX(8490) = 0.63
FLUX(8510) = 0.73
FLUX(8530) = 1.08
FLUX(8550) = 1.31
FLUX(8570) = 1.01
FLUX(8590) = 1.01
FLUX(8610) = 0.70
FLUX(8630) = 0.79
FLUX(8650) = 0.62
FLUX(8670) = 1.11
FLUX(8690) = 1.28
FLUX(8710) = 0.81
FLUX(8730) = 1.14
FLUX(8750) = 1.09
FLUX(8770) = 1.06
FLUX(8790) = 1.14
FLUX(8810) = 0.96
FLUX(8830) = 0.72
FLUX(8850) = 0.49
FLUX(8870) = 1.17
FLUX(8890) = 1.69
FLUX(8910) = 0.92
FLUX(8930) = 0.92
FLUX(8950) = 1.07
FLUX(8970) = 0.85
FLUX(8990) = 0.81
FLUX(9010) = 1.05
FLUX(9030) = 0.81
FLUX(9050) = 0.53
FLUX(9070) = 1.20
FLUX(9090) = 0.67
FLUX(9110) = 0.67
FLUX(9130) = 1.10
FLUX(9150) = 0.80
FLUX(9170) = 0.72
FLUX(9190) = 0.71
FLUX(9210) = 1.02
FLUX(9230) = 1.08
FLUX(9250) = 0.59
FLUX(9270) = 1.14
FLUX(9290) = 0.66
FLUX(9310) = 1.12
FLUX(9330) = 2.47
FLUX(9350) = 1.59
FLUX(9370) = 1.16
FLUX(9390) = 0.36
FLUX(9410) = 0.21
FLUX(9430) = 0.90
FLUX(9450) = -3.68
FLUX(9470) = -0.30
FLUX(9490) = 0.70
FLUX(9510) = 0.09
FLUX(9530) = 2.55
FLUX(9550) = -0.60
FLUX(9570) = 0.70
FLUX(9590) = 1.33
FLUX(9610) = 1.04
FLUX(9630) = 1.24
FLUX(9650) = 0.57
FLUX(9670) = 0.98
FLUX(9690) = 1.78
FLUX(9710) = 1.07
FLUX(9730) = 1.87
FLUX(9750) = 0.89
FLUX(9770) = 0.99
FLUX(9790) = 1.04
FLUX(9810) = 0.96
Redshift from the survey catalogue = 0.867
